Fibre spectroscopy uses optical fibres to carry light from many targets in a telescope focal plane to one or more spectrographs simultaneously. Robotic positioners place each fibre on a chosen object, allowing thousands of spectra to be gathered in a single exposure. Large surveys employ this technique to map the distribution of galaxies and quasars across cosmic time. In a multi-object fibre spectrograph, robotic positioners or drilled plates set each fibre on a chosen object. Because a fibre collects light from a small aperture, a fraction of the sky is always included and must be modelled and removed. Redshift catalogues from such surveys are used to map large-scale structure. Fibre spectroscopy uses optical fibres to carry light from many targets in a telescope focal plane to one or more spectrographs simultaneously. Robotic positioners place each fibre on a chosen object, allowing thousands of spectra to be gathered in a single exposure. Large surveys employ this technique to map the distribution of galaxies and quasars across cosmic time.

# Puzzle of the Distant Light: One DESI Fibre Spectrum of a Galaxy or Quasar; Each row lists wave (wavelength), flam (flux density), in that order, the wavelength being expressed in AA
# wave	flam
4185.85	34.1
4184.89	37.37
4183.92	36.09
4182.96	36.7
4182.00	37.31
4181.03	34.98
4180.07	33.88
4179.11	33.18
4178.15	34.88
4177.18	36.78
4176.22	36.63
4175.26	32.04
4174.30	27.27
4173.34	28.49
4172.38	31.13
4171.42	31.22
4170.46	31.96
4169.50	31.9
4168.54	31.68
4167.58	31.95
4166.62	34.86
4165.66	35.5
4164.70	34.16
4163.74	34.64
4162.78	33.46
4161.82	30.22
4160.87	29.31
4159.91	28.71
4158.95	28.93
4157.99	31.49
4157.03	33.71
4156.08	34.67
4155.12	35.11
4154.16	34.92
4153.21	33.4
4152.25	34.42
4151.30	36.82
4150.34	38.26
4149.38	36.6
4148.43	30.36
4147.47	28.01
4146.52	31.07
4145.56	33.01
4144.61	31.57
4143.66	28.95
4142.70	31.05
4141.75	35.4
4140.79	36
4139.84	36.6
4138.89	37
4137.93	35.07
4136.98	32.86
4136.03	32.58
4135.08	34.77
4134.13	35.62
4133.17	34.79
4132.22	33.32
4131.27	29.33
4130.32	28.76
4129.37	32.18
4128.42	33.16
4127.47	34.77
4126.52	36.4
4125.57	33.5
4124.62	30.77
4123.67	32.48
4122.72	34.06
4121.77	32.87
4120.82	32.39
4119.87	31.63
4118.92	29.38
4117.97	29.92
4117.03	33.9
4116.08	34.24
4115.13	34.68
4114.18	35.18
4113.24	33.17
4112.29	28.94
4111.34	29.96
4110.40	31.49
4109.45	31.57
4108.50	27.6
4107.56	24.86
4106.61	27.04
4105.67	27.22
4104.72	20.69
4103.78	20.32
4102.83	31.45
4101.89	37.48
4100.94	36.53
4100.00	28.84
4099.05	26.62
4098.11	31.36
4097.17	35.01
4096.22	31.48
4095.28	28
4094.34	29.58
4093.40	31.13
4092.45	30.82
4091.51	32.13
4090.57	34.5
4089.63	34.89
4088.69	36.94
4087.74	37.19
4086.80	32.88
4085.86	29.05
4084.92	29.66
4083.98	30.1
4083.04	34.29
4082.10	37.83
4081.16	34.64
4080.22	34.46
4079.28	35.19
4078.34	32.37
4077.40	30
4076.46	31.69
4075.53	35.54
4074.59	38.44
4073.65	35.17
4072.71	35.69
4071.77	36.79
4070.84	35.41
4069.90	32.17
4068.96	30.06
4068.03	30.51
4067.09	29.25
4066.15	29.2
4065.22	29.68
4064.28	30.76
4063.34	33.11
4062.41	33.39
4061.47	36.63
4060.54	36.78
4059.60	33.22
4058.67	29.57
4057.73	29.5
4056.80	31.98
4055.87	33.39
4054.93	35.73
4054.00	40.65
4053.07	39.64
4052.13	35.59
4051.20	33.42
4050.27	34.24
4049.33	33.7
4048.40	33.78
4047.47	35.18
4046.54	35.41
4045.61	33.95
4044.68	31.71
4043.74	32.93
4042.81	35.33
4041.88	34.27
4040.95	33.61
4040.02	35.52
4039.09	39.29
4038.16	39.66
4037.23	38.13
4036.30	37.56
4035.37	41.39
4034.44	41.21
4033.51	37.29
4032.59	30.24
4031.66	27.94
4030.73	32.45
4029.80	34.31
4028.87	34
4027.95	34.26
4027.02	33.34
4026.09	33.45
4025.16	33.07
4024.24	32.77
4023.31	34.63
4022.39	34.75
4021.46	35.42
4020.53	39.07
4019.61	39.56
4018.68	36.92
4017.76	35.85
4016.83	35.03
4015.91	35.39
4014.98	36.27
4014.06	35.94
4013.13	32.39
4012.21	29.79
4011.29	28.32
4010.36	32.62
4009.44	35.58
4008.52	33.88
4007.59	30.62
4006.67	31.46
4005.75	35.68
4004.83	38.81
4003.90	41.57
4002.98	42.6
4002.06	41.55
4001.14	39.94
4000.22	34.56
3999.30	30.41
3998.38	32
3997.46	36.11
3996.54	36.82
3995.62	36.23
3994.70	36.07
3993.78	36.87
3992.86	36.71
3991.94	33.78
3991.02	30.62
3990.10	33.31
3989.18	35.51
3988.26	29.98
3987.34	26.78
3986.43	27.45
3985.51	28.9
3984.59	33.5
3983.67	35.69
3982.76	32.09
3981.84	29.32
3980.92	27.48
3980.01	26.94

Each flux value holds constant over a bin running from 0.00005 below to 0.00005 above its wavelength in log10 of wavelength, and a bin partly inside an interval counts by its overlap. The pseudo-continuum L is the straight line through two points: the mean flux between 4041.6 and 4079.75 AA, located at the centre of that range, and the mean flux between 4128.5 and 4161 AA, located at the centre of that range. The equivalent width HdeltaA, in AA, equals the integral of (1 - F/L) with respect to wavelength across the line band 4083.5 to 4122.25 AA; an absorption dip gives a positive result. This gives 2.7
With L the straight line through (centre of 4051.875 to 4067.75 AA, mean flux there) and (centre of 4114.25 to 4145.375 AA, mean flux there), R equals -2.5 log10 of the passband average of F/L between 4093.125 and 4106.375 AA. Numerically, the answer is 0.124 mag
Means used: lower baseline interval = 33.3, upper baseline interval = 33.2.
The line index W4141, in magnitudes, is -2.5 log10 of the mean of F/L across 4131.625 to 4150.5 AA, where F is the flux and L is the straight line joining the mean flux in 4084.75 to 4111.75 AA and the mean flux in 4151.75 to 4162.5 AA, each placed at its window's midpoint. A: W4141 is -0.06 mag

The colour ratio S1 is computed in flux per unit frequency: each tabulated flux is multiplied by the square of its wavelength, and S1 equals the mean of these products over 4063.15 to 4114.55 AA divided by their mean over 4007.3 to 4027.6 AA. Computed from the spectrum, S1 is 0.96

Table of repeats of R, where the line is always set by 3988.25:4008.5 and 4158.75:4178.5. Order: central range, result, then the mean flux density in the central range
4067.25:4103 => 0.027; 33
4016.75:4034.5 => 0.013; 34.6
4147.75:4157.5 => -0.070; 34.7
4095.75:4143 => 0.041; 31.9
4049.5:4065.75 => 0.015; 33.9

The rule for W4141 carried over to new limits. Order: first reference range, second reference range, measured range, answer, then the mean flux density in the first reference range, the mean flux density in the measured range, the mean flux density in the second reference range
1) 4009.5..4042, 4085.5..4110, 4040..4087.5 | -0.030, 35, 33.6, 30.6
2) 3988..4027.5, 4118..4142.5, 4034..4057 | -0.044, 35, 35.9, 33.3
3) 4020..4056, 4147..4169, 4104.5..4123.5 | 0.106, 35.2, 30.7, 33.1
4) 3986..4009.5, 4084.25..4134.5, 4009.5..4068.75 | -0.024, 34.8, 34.3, 31.5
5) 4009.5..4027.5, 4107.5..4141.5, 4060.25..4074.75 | 0.017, 34.5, 33.2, 32.8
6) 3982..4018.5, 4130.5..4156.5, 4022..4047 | -0.025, 34.3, 34.9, 33.7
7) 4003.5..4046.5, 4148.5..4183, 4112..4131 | 0.039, 34.9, 32.6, 33.3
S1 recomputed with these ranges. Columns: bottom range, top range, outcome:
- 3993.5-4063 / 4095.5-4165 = 0.96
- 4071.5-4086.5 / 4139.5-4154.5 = 1.03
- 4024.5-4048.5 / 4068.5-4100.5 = 0.96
